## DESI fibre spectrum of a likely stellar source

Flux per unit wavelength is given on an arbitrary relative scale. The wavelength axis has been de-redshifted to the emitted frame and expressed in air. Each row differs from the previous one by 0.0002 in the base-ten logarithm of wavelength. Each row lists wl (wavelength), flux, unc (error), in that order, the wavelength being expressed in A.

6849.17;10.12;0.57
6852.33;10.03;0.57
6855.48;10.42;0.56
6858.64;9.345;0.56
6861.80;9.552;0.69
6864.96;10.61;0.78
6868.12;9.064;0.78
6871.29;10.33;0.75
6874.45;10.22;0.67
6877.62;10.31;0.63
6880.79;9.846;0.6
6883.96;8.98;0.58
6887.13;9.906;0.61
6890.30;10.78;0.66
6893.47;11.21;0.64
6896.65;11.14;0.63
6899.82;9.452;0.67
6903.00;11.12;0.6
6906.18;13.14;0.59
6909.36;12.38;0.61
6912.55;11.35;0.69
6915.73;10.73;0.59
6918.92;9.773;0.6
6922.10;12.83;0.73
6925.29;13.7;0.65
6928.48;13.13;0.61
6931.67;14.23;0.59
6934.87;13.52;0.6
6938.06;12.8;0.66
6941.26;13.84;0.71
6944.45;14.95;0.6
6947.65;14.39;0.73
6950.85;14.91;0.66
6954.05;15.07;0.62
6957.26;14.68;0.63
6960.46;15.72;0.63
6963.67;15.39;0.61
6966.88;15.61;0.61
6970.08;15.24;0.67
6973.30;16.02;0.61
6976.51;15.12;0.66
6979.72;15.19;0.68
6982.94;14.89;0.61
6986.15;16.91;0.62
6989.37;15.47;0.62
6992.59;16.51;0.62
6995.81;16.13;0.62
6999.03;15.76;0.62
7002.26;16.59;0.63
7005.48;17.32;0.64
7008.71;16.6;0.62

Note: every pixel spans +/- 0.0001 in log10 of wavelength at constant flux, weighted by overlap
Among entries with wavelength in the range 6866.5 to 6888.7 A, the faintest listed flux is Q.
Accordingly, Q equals 8.98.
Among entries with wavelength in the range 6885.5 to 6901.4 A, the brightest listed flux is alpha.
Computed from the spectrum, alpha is 11.21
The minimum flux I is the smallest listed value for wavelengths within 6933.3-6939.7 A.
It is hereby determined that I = 12.8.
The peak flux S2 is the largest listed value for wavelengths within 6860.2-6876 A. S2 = 10.61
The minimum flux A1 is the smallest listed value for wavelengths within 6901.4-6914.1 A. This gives 11.12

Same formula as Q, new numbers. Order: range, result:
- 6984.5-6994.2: 15.47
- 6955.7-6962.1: 14.68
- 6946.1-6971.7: 14.39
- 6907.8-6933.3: 9.773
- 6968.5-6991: 14.89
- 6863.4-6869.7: 9.064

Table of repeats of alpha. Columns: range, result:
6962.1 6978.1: 16.02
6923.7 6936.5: 14.23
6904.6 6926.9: 13.7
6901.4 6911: 13.14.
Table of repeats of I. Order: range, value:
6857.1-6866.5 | 9.345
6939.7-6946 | 13.84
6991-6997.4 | 16.13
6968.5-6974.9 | 15.24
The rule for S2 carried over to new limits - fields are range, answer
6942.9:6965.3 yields 15.72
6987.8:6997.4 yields 16.51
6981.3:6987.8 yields 16.91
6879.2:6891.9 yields 10.78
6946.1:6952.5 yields 14.91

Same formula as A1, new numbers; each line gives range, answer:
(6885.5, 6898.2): 9.906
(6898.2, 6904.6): 9.452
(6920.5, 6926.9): 12.83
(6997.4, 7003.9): 15.76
